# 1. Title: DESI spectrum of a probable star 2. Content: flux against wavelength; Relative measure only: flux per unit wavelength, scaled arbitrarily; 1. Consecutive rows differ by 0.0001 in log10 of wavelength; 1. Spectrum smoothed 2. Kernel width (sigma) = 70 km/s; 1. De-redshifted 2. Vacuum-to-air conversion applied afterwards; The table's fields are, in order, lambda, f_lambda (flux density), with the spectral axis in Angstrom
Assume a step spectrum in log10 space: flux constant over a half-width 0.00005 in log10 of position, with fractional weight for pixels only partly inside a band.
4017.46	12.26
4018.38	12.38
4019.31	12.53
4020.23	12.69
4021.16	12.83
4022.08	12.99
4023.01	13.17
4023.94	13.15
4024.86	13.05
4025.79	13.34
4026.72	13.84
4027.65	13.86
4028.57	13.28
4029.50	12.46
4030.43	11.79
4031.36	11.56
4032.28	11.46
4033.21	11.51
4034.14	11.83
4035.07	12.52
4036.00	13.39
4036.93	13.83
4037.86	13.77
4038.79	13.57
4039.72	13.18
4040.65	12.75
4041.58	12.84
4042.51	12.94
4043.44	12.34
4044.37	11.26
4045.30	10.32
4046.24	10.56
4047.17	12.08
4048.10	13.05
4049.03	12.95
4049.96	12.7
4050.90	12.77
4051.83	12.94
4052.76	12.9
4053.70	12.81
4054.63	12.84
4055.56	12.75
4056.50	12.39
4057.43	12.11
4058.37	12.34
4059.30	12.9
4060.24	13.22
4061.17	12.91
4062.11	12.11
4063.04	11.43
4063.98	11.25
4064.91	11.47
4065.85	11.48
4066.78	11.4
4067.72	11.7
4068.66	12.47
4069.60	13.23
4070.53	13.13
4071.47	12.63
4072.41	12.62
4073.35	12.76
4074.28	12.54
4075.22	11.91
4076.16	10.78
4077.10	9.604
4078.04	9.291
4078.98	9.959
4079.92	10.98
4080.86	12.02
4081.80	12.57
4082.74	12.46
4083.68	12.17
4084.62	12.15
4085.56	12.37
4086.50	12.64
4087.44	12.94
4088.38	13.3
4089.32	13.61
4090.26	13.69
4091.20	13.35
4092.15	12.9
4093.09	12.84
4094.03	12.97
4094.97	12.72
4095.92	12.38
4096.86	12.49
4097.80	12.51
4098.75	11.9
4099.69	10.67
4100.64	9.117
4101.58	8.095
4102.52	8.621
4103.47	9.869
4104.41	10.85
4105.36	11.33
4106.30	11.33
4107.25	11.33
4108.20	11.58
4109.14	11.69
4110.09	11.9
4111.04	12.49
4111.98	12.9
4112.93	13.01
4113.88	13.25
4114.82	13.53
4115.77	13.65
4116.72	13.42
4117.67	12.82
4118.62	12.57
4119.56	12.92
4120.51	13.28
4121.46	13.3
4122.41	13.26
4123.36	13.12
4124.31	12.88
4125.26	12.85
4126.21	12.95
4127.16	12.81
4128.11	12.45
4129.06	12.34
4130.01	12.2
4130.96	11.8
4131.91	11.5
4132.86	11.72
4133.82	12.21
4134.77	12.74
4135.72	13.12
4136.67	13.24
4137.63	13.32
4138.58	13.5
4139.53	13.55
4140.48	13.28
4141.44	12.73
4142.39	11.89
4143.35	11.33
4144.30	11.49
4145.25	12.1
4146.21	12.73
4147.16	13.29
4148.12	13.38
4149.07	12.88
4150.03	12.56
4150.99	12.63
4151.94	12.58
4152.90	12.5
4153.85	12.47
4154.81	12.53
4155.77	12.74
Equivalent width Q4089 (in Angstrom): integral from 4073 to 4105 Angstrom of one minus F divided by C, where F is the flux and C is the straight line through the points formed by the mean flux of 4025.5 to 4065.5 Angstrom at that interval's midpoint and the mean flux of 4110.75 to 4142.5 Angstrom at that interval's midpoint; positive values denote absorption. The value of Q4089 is 2.4 Angstrom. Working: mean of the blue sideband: 12.5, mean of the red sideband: 12.9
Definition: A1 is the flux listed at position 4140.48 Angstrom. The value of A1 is 13.28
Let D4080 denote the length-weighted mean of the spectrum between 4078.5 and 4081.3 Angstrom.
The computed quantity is 11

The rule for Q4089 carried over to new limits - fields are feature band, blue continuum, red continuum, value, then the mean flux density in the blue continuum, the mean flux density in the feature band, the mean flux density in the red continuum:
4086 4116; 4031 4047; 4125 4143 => 1.18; 12.3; 12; 12.6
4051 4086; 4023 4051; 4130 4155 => 1.44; 12.6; 12.1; 12.6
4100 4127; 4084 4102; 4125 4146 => 0.68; 12.3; 12.1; 12.5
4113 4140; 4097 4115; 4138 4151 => -1.84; 11.4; 12.9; 12.7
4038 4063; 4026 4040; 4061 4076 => -0.09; 12.8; 12.5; 12.1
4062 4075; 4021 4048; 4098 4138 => 0.27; 12.6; 12.2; 12.1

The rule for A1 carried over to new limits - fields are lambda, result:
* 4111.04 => 12.49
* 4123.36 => 13.12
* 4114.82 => 13.53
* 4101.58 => 8.095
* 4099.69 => 10.67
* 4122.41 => 13.26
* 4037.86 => 13.77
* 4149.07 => 12.88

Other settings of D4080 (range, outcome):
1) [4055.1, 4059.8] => 12.5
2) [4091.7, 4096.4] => 12.8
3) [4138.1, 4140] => 13.6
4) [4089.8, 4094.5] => 13.1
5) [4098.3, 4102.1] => 9.93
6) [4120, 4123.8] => 13.2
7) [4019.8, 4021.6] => 12.7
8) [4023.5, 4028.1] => 13.4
